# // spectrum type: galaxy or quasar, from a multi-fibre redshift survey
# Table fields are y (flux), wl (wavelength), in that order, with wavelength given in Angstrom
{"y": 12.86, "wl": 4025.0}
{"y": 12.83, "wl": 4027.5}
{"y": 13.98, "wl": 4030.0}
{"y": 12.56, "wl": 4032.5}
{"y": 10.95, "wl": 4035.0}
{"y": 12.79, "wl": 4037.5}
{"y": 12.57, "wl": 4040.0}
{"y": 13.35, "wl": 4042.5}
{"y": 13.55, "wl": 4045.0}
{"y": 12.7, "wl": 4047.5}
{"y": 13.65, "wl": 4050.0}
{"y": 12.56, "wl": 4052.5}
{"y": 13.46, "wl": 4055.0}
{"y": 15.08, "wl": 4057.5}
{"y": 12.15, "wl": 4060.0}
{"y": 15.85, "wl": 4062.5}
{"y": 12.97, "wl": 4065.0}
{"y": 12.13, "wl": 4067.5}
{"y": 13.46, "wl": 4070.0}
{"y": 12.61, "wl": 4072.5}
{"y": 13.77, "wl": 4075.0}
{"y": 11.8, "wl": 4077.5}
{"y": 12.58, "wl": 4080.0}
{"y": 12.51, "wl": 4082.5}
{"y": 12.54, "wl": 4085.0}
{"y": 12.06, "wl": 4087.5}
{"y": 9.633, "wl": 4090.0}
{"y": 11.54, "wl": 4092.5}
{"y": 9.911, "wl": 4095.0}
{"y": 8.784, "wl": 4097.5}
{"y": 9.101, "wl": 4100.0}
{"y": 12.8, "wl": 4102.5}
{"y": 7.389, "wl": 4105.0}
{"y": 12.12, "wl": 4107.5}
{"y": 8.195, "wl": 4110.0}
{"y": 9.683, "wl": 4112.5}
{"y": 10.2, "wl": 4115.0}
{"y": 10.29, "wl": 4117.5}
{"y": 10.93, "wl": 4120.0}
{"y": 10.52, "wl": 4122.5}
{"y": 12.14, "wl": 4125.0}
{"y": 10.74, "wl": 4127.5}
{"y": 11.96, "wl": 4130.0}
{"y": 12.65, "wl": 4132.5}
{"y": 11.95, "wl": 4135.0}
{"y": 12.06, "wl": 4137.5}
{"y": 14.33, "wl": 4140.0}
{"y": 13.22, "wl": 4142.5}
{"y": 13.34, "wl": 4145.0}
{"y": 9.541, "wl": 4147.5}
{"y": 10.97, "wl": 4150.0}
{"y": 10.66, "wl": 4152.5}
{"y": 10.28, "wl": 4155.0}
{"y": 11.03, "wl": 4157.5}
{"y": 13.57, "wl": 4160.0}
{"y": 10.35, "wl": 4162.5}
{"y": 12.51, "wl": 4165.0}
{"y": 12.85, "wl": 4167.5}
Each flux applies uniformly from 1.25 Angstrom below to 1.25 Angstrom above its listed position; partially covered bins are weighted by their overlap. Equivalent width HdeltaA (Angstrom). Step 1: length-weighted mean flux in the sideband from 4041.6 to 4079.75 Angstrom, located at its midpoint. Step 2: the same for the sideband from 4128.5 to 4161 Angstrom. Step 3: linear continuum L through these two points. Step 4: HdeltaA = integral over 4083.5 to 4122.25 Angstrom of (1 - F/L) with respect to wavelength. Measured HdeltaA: 6.9 Angstrom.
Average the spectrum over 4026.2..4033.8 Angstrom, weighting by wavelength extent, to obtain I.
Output 13.1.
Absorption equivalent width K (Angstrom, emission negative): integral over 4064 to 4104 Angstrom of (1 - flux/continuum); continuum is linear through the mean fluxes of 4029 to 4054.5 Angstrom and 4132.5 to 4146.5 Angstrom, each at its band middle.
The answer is 3.6 Angstrom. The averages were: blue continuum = 12.9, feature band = 11.7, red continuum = 12.9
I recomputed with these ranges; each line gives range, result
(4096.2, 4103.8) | 10.2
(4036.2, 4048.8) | 13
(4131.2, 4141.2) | 12.7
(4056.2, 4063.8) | 14.3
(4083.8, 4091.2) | 11.4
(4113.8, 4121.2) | 10.5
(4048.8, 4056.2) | 13.2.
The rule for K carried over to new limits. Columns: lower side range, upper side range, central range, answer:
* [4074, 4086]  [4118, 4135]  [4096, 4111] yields 2.8 Angstrom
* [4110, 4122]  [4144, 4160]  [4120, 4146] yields -4.0 Angstrom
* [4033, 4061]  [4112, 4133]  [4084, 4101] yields 1.9 Angstrom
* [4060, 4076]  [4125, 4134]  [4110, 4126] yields 2.2 Angstrom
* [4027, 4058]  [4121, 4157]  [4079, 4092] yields 0.6 Angstrom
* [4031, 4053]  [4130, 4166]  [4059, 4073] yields -0.8 Angstrom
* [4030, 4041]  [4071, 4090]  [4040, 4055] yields -0.9 Angstrom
